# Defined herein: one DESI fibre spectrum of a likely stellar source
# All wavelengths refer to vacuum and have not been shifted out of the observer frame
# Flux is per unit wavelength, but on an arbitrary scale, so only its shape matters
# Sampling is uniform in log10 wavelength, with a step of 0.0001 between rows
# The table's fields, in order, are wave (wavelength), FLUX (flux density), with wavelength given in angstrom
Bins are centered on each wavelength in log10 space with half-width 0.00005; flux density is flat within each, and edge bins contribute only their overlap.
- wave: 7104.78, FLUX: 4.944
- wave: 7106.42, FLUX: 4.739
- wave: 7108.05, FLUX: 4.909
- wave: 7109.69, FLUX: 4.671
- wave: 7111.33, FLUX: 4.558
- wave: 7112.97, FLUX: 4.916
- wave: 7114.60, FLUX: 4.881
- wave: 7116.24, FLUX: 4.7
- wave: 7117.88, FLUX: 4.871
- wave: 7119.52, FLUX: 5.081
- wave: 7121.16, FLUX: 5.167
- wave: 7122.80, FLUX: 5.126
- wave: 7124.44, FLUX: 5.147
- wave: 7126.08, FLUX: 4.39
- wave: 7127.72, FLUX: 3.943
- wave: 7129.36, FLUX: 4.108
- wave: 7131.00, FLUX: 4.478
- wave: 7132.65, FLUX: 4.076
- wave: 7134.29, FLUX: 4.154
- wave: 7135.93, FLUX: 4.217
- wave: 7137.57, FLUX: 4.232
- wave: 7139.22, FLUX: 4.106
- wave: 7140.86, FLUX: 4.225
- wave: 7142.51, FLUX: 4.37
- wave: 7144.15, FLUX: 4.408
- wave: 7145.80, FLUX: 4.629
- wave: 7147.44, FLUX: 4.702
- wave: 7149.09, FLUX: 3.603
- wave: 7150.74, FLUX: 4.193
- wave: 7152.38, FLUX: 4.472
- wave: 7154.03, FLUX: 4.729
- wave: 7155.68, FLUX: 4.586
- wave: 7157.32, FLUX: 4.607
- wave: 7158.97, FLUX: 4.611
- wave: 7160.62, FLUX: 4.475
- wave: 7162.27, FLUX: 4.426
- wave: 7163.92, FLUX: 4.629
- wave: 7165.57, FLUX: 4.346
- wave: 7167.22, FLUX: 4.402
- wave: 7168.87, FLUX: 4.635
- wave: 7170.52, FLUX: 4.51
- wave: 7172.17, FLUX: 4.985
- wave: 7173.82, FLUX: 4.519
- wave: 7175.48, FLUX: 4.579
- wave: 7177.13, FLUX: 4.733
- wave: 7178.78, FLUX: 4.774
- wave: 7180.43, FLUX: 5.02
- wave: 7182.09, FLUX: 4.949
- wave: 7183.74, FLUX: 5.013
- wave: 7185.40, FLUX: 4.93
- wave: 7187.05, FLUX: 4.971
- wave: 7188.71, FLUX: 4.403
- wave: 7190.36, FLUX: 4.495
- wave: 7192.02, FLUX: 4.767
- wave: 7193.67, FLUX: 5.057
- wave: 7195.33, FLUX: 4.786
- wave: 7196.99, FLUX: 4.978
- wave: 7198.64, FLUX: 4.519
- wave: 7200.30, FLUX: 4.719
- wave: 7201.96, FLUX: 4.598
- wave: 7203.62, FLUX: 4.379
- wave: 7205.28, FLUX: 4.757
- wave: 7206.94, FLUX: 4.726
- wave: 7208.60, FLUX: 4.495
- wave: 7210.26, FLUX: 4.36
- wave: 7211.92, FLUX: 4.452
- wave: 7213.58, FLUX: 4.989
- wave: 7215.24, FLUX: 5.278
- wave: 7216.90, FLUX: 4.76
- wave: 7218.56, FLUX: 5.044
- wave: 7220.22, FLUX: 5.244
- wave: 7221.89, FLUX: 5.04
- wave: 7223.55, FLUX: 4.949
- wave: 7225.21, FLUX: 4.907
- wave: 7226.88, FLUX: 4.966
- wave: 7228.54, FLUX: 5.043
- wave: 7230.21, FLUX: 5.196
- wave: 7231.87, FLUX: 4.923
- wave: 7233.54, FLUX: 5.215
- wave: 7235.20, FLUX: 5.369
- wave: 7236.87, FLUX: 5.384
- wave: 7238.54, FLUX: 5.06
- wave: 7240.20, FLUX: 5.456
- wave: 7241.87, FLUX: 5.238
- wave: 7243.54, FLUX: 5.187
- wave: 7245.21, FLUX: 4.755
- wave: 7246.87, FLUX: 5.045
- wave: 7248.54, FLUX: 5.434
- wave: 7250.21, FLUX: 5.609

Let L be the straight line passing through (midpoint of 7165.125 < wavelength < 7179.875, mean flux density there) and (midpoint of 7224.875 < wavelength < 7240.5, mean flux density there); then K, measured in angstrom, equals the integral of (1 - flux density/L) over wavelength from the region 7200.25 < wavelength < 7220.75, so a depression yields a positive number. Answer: 0.9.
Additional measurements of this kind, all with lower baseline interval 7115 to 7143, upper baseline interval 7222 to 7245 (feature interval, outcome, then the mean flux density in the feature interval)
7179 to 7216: 1.2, 4.76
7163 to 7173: 0.3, 4.58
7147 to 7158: 0.6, 4.4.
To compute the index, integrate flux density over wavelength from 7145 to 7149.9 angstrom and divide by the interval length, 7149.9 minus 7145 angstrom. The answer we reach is 4.31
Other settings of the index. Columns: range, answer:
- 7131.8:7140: 4.16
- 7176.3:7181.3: 4.84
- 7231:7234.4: 5.08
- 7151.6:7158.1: 4.6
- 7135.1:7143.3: 4.23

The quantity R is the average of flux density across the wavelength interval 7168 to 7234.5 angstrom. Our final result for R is 4.82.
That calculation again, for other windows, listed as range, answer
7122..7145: 4.35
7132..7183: 4.48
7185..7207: 4.72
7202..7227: 4.81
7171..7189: 4.81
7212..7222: 5.02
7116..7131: 4.71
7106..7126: 4.88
